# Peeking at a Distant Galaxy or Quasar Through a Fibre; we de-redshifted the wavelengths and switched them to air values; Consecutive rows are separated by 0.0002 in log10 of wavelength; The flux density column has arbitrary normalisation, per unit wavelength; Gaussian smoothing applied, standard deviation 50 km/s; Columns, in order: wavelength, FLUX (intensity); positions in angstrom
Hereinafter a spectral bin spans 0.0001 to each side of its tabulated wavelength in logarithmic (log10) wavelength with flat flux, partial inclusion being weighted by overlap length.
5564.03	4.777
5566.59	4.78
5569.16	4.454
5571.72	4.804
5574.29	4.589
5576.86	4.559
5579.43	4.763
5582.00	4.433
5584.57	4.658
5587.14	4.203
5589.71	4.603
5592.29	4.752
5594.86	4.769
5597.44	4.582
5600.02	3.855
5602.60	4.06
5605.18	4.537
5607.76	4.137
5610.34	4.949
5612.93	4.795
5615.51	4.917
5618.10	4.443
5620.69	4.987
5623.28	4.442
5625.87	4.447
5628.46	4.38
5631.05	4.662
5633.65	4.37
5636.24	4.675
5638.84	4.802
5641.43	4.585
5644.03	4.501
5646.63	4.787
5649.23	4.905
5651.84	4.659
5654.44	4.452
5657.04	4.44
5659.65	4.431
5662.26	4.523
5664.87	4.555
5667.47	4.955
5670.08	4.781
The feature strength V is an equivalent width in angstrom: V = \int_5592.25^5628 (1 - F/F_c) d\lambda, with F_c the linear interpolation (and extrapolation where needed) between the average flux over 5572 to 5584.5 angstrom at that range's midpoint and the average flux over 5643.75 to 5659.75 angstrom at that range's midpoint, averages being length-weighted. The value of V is 0.6 angstrom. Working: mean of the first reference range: 4.61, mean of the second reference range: 4.61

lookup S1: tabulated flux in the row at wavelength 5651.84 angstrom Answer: 4.659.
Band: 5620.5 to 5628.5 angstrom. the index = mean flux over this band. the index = 4.53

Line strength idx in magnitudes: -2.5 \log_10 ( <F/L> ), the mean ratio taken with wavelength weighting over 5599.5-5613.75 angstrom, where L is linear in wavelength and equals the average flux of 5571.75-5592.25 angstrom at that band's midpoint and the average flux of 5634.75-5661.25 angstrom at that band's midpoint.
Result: 0.04 mag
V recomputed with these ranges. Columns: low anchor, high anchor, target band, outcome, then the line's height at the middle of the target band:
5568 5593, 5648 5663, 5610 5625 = -0.5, 4.57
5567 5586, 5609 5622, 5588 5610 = 1.4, 4.73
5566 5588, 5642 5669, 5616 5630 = 0.1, 4.61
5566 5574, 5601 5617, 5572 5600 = 0.3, 4.61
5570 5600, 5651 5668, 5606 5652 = -0.7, 4.56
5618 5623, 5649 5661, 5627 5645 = 0.3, 4.64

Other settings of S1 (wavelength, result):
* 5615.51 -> 4.917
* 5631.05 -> 4.662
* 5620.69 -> 4.987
